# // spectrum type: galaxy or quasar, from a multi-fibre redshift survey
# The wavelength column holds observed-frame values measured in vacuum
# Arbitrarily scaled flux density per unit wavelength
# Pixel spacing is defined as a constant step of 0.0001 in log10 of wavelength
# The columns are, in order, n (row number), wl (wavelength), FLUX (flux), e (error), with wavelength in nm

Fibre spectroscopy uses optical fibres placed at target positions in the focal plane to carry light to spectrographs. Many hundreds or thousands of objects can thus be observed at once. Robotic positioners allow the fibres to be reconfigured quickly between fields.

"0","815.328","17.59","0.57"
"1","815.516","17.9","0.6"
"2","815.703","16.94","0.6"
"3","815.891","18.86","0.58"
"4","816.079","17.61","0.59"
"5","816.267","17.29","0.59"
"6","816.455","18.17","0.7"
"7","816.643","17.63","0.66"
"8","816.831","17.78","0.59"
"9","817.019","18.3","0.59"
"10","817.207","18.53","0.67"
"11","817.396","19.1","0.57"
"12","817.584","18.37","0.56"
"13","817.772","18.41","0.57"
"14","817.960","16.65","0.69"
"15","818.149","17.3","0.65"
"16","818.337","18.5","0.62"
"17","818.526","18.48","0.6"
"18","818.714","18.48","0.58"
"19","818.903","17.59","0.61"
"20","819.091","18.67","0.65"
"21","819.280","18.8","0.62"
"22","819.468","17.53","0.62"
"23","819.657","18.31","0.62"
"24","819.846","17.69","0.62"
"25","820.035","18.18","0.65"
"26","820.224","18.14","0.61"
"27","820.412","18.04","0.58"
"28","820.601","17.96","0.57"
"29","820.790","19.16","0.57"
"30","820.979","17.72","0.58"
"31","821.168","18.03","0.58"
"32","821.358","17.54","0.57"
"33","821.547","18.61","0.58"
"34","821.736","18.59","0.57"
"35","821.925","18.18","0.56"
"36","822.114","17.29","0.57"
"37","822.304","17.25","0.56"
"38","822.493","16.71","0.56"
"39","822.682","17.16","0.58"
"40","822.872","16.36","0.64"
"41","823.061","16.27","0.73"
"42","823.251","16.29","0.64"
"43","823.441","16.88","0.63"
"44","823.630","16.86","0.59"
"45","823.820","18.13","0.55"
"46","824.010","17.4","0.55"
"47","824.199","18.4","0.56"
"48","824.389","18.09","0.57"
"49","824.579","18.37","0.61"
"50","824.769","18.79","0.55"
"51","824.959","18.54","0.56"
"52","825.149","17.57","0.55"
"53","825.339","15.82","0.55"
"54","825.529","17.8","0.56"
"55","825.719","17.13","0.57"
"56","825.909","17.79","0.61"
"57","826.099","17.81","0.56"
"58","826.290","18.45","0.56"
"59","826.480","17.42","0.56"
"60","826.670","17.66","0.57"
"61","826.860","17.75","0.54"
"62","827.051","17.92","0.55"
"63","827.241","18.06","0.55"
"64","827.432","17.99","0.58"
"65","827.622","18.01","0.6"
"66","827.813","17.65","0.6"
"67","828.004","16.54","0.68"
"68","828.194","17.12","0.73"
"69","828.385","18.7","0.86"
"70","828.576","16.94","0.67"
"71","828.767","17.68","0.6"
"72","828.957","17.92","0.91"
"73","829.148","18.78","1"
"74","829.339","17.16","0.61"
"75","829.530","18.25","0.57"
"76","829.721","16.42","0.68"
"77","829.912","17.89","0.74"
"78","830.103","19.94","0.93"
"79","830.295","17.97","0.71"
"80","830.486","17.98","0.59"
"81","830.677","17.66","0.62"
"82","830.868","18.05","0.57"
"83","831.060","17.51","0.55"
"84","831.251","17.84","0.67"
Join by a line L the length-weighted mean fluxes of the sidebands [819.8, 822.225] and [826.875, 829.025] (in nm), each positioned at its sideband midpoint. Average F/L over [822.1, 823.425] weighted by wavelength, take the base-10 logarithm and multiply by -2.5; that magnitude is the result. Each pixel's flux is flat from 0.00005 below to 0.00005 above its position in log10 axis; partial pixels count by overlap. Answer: 0.08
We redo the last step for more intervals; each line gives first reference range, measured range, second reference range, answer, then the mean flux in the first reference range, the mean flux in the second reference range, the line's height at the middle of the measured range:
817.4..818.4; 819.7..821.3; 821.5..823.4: -0.03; 17.9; 17.2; 17.5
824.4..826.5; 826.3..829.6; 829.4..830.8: 0.01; 17.8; 18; 17.9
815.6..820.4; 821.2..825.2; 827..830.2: 0.02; 18.1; 17.8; 17.9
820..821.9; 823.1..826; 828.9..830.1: 0.03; 18.2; 17.9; 18.1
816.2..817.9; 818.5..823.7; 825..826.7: 0.01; 18.2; 17.5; 17.9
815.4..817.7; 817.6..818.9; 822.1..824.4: -0.01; 18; 17.1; 17.8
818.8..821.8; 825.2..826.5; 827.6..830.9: 0.03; 18.2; 17.8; 17.9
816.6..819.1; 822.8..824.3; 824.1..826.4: 0.05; 18.1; 17.9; 17.9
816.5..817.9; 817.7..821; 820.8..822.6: 0.00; 18.3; 17.8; 18.1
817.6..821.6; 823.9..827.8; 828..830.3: 0.01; 18.1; 17.8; 17.9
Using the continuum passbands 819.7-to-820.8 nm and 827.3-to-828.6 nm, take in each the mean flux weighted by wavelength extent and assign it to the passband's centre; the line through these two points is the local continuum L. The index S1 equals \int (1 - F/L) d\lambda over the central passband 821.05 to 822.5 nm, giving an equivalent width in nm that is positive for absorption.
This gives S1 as 0.02 nm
